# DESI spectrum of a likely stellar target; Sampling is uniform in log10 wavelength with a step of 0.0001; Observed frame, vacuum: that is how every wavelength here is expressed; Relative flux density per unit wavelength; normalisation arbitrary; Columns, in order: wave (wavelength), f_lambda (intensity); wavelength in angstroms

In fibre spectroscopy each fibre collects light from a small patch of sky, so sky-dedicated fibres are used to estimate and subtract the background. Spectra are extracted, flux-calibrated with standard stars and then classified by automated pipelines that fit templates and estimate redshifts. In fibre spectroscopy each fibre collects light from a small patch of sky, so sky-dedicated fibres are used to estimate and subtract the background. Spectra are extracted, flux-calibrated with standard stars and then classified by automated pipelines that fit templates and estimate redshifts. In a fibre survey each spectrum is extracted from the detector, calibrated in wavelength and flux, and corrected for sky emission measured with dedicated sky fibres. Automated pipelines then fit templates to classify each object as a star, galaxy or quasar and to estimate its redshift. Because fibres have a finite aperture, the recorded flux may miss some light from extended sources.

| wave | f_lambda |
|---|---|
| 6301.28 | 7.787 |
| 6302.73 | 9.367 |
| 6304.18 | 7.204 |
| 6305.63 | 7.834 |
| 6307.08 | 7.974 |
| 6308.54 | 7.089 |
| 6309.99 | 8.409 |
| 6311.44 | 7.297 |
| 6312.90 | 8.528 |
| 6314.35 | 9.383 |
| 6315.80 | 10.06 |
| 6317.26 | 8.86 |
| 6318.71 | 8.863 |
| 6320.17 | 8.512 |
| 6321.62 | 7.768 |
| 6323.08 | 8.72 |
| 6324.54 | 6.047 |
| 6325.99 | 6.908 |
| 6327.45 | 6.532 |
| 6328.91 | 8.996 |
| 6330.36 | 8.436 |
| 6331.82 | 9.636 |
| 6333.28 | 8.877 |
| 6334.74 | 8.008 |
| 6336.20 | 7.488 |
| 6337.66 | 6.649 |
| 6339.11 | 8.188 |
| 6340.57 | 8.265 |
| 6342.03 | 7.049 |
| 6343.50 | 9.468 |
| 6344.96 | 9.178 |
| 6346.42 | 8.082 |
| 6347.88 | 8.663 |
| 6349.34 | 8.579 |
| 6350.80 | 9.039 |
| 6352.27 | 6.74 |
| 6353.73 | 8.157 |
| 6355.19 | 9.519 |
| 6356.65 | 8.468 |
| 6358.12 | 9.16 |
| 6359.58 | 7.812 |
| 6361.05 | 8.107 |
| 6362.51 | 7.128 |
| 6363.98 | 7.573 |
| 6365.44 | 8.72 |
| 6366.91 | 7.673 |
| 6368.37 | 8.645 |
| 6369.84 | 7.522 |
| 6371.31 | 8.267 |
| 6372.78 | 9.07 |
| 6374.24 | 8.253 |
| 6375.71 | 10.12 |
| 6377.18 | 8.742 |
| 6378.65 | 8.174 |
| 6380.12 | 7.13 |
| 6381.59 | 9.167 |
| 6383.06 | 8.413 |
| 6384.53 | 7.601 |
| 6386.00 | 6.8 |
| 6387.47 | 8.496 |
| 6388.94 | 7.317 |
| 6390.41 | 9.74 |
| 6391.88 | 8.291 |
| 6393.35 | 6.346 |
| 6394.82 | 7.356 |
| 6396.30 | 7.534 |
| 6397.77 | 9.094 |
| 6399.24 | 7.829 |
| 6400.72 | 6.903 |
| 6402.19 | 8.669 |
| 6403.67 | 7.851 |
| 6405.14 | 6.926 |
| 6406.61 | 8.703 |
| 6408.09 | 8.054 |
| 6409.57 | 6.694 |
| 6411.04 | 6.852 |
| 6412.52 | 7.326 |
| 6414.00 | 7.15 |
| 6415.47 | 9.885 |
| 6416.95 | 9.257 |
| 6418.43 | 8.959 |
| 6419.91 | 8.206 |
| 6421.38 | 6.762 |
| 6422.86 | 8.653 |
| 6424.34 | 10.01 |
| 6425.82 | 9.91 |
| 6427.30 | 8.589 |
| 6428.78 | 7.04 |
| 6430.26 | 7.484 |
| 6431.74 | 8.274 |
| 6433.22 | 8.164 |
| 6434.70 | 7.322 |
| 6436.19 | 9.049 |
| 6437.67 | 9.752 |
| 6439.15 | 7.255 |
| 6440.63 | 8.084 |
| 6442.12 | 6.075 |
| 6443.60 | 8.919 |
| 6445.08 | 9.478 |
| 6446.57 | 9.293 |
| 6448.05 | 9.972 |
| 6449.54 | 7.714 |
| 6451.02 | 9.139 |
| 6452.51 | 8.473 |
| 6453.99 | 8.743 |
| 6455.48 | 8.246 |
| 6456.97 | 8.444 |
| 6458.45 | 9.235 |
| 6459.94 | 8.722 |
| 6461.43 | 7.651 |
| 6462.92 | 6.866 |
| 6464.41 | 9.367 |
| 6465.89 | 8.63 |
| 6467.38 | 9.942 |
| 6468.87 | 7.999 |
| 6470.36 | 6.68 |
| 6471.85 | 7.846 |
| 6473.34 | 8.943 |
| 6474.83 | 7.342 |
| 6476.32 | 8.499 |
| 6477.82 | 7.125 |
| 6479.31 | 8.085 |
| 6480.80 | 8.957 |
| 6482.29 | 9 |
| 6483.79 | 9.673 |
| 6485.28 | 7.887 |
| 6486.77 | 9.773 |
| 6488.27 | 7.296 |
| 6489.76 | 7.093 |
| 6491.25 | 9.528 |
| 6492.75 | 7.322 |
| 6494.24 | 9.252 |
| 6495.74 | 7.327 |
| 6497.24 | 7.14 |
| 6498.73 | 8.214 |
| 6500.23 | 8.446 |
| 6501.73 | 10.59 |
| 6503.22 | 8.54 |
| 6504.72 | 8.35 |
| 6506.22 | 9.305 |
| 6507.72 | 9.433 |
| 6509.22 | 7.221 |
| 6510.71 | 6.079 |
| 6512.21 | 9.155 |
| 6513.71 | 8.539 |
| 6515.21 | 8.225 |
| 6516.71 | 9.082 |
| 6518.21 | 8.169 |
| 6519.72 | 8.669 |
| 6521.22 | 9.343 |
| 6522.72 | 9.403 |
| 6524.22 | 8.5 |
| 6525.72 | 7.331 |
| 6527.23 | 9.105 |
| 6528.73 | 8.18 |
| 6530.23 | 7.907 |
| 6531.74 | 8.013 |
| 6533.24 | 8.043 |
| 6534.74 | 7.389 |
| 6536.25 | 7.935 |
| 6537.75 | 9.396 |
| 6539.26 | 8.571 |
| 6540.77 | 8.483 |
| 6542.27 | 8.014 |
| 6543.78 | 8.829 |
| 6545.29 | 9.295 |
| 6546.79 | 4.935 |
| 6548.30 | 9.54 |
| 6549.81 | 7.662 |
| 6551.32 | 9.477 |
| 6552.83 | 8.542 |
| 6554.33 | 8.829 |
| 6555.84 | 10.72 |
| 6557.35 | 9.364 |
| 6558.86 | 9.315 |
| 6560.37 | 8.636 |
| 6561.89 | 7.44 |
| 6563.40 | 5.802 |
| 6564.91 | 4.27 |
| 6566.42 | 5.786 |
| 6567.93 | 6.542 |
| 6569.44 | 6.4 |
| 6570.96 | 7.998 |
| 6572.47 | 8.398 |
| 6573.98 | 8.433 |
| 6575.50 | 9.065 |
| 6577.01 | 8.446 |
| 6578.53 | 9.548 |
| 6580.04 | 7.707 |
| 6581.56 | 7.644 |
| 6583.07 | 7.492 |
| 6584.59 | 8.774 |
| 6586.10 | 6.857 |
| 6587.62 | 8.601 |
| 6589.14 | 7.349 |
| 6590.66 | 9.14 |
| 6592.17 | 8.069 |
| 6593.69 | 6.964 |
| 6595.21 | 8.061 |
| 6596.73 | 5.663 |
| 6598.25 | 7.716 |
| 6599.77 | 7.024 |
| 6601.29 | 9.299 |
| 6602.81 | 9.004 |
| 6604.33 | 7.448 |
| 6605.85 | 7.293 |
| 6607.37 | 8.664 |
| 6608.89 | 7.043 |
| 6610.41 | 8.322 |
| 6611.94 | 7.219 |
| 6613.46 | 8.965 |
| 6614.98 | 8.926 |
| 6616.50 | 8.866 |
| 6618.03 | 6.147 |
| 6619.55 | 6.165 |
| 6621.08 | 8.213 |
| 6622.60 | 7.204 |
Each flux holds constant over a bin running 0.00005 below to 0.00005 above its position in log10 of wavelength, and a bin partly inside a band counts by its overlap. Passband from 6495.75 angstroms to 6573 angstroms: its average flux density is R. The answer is 8.2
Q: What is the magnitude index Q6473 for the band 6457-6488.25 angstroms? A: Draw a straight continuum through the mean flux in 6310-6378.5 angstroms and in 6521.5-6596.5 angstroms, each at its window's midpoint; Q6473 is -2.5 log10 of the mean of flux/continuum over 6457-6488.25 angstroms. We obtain -0.029 mag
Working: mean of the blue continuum 8.3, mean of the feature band 8.39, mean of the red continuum 8.08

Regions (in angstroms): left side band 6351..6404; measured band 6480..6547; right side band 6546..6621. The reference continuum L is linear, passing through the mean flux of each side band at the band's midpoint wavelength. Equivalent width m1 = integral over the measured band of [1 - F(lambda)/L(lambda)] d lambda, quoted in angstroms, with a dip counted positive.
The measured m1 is -3.7 angstroms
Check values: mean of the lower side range 8.13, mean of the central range 8.4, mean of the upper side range 7.87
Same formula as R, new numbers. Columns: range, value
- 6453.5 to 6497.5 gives 8.3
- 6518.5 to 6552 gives 8.36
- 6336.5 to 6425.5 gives 8.16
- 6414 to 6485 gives 8.44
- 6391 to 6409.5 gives 7.77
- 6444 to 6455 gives 8.95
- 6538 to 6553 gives 8.36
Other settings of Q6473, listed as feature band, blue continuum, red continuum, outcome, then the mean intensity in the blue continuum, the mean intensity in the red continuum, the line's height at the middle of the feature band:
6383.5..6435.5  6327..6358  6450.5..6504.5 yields 0.05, 8.32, 8.39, 8.35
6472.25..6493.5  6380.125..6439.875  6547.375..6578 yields -0.03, 8.08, 8.02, 8.05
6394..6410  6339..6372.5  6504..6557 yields 0.07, 8.27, 8.46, 8.32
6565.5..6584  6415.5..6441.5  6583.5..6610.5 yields 0.02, 8.43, 7.83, 7.91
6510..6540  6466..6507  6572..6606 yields -0.01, 8.38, 8.01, 8.24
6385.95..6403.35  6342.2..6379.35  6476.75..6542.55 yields 0.07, 8.41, 8.39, 8.41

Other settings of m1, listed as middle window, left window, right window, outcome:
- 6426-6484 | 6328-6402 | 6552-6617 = -1.89 angstroms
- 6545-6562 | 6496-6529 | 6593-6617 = -0.93 angstroms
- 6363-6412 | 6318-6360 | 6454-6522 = 1.51 angstroms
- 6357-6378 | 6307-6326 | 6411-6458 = -0.09 angstroms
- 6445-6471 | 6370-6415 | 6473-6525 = -1.00 angstroms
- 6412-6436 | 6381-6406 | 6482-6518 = -0.86 angstroms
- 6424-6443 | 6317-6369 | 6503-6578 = -0.03 angstroms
